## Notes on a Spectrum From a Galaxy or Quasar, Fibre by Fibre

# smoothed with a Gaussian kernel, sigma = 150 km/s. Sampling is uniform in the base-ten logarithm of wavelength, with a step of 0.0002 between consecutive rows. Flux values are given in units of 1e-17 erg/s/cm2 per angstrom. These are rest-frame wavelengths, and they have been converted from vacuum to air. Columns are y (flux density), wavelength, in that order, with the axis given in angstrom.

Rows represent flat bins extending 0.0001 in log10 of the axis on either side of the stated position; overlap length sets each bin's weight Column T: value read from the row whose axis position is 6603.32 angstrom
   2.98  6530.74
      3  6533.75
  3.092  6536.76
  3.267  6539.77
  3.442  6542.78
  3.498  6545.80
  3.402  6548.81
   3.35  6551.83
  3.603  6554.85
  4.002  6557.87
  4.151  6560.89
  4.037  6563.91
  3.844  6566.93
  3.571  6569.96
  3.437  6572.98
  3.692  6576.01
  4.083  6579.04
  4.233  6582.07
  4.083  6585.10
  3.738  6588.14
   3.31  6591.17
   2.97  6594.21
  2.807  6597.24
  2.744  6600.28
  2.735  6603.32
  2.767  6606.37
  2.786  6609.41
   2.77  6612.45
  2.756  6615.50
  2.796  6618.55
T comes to 2.735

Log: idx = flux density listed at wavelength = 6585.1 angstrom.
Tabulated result 4.083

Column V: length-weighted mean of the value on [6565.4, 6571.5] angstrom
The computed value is 3.71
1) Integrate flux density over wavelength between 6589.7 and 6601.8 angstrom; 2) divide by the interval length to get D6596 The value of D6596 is 2.96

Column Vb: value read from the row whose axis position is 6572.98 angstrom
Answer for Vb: 3.437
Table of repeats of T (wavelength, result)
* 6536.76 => 3.092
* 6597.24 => 2.807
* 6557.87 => 4.002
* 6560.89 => 4.151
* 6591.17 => 3.31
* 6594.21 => 2.97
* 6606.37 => 2.767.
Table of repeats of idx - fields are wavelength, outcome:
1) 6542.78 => 3.442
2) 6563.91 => 4.037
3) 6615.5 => 2.756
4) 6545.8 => 3.498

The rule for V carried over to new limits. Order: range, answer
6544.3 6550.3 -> 3.45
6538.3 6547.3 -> 3.4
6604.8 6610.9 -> 2.77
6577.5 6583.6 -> 4.16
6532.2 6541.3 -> 3.12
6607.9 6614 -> 2.78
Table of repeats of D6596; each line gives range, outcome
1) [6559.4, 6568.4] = 4.01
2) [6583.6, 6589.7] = 3.9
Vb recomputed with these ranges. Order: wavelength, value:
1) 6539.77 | 3.267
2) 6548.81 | 3.402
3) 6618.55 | 2.796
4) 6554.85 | 3.603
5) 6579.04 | 4.083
